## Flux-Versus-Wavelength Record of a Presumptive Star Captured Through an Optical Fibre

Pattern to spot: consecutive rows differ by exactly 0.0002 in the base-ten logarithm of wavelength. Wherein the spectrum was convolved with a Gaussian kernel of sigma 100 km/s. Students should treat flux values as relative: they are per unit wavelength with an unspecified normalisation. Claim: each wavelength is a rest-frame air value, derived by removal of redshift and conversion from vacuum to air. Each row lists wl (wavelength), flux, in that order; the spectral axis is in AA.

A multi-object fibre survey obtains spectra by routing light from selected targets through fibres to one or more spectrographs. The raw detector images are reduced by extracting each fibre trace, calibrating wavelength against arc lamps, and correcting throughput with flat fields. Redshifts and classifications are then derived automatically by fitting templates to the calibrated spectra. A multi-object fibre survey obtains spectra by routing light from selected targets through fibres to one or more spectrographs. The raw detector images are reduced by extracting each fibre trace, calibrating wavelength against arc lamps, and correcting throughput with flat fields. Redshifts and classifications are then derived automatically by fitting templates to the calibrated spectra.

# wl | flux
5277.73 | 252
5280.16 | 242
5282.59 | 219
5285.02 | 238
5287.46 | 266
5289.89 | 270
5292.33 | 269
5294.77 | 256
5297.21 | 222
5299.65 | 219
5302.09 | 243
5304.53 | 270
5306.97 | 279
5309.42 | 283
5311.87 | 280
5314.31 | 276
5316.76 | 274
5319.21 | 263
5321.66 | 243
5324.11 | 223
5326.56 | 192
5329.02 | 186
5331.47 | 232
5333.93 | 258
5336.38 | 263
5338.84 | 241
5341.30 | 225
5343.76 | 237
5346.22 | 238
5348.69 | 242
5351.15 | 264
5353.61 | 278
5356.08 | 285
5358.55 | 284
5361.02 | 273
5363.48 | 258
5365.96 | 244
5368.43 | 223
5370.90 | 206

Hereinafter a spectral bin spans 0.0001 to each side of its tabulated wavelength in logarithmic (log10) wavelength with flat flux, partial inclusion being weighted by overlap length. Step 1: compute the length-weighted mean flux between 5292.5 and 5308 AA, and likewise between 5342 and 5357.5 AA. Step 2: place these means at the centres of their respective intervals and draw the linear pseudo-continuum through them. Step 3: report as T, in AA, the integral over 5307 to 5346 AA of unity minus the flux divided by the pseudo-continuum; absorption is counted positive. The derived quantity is 1.1 AA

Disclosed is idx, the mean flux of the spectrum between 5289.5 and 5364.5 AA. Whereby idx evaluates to 252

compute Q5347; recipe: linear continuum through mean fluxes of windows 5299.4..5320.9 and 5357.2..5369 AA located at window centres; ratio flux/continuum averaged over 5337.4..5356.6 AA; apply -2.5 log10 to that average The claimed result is 0.05 mag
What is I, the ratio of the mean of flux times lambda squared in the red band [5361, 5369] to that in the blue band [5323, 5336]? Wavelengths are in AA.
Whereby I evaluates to 1.1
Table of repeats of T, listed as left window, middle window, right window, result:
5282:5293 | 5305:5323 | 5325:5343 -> -2.4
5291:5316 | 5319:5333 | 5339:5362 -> 2.0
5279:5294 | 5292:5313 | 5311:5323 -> 0.1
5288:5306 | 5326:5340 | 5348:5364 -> 1.7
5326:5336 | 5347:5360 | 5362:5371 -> -2.1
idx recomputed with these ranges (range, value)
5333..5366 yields 257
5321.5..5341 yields 229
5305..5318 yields 278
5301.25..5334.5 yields 250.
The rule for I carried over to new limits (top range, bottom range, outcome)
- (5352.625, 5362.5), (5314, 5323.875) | 1.10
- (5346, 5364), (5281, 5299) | 1.11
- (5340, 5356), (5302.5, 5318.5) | 0.92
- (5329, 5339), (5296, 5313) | 0.95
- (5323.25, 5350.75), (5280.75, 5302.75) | 0.96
